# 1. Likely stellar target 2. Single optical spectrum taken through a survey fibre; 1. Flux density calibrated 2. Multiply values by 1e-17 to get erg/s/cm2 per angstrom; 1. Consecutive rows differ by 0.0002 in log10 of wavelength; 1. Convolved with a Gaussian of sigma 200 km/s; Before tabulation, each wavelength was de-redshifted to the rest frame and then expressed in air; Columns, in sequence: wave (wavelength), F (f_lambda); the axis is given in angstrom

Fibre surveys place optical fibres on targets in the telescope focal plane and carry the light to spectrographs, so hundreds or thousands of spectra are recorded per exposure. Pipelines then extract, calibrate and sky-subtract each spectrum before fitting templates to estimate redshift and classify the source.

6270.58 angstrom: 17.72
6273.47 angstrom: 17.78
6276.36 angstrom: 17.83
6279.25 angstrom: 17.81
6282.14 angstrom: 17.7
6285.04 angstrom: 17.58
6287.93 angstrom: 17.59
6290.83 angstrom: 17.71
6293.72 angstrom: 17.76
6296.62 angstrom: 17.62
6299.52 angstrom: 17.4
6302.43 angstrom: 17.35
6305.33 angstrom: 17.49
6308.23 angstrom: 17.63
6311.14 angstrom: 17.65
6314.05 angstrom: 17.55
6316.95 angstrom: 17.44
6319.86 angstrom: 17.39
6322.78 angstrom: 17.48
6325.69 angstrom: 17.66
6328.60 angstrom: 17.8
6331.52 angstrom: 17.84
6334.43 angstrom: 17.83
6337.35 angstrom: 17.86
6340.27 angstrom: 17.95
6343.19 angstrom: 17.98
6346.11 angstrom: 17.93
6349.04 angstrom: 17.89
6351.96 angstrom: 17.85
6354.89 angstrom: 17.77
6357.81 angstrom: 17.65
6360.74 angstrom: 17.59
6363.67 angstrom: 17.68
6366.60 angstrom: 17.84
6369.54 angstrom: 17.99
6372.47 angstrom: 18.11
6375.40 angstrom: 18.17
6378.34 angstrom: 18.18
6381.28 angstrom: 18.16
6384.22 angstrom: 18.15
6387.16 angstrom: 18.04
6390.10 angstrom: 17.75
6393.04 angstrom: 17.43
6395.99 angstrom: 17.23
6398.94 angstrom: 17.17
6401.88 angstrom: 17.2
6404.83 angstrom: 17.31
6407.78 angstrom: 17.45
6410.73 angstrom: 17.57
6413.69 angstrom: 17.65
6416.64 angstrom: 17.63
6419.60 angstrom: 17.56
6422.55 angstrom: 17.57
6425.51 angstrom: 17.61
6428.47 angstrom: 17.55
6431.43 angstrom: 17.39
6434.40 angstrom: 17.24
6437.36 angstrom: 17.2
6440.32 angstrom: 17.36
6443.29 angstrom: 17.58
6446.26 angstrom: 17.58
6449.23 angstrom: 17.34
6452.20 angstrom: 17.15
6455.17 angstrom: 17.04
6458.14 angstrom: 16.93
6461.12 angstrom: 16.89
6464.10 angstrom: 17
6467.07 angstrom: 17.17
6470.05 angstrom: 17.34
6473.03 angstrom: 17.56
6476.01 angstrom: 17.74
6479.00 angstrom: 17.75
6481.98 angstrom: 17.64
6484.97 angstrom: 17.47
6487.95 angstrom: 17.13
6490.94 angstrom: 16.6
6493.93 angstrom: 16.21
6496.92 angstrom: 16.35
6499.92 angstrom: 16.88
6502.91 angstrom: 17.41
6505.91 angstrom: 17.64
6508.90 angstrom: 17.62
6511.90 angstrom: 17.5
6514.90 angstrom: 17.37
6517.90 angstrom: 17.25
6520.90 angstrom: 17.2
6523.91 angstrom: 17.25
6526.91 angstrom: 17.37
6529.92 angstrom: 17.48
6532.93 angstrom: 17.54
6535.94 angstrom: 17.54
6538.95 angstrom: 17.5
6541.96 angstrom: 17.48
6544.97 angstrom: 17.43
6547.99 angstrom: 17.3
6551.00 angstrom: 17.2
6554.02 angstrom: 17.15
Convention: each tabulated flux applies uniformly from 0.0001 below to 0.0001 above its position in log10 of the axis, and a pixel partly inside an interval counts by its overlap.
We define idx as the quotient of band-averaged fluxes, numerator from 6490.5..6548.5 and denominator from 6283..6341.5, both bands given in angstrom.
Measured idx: 0.98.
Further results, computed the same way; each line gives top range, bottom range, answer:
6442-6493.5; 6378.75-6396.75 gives 0.97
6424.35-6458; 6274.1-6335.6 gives 0.98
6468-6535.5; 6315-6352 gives 0.97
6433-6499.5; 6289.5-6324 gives 0.98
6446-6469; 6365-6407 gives 0.96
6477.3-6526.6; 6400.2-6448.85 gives 0.99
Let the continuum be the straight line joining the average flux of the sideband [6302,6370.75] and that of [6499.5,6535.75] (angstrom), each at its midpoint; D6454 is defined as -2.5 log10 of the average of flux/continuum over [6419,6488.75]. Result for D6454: 0.009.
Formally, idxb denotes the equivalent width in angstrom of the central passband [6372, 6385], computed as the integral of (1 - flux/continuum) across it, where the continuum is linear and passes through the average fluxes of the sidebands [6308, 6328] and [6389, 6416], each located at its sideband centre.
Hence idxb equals -0.5 angstrom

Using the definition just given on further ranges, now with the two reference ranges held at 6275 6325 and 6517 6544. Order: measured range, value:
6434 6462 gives 0.4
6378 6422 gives -0.3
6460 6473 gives 0.2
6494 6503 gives 0.4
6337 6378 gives -0.8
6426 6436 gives 0.0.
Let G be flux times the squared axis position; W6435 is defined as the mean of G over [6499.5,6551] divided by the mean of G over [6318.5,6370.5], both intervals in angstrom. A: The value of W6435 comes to 1.0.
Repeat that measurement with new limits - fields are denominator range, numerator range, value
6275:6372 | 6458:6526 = 1.03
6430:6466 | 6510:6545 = 1.04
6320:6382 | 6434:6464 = 0.99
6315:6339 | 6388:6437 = 1.02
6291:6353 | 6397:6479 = 1.02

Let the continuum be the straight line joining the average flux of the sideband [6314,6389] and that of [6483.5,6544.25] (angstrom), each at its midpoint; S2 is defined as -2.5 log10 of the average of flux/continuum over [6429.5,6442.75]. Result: 0.01 mag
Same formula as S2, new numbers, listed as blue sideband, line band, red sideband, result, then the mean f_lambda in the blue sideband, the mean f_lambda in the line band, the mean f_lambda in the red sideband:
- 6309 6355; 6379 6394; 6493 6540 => -0.021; 17.7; 17.9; 17.3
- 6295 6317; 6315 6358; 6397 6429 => -0.015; 17.5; 17.8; 17.5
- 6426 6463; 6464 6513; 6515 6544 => 0.006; 17.3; 17.2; 17.4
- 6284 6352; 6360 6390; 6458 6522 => -0.029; 17.7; 18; 17.2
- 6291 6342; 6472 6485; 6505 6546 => -0.010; 17.6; 17.6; 17.4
